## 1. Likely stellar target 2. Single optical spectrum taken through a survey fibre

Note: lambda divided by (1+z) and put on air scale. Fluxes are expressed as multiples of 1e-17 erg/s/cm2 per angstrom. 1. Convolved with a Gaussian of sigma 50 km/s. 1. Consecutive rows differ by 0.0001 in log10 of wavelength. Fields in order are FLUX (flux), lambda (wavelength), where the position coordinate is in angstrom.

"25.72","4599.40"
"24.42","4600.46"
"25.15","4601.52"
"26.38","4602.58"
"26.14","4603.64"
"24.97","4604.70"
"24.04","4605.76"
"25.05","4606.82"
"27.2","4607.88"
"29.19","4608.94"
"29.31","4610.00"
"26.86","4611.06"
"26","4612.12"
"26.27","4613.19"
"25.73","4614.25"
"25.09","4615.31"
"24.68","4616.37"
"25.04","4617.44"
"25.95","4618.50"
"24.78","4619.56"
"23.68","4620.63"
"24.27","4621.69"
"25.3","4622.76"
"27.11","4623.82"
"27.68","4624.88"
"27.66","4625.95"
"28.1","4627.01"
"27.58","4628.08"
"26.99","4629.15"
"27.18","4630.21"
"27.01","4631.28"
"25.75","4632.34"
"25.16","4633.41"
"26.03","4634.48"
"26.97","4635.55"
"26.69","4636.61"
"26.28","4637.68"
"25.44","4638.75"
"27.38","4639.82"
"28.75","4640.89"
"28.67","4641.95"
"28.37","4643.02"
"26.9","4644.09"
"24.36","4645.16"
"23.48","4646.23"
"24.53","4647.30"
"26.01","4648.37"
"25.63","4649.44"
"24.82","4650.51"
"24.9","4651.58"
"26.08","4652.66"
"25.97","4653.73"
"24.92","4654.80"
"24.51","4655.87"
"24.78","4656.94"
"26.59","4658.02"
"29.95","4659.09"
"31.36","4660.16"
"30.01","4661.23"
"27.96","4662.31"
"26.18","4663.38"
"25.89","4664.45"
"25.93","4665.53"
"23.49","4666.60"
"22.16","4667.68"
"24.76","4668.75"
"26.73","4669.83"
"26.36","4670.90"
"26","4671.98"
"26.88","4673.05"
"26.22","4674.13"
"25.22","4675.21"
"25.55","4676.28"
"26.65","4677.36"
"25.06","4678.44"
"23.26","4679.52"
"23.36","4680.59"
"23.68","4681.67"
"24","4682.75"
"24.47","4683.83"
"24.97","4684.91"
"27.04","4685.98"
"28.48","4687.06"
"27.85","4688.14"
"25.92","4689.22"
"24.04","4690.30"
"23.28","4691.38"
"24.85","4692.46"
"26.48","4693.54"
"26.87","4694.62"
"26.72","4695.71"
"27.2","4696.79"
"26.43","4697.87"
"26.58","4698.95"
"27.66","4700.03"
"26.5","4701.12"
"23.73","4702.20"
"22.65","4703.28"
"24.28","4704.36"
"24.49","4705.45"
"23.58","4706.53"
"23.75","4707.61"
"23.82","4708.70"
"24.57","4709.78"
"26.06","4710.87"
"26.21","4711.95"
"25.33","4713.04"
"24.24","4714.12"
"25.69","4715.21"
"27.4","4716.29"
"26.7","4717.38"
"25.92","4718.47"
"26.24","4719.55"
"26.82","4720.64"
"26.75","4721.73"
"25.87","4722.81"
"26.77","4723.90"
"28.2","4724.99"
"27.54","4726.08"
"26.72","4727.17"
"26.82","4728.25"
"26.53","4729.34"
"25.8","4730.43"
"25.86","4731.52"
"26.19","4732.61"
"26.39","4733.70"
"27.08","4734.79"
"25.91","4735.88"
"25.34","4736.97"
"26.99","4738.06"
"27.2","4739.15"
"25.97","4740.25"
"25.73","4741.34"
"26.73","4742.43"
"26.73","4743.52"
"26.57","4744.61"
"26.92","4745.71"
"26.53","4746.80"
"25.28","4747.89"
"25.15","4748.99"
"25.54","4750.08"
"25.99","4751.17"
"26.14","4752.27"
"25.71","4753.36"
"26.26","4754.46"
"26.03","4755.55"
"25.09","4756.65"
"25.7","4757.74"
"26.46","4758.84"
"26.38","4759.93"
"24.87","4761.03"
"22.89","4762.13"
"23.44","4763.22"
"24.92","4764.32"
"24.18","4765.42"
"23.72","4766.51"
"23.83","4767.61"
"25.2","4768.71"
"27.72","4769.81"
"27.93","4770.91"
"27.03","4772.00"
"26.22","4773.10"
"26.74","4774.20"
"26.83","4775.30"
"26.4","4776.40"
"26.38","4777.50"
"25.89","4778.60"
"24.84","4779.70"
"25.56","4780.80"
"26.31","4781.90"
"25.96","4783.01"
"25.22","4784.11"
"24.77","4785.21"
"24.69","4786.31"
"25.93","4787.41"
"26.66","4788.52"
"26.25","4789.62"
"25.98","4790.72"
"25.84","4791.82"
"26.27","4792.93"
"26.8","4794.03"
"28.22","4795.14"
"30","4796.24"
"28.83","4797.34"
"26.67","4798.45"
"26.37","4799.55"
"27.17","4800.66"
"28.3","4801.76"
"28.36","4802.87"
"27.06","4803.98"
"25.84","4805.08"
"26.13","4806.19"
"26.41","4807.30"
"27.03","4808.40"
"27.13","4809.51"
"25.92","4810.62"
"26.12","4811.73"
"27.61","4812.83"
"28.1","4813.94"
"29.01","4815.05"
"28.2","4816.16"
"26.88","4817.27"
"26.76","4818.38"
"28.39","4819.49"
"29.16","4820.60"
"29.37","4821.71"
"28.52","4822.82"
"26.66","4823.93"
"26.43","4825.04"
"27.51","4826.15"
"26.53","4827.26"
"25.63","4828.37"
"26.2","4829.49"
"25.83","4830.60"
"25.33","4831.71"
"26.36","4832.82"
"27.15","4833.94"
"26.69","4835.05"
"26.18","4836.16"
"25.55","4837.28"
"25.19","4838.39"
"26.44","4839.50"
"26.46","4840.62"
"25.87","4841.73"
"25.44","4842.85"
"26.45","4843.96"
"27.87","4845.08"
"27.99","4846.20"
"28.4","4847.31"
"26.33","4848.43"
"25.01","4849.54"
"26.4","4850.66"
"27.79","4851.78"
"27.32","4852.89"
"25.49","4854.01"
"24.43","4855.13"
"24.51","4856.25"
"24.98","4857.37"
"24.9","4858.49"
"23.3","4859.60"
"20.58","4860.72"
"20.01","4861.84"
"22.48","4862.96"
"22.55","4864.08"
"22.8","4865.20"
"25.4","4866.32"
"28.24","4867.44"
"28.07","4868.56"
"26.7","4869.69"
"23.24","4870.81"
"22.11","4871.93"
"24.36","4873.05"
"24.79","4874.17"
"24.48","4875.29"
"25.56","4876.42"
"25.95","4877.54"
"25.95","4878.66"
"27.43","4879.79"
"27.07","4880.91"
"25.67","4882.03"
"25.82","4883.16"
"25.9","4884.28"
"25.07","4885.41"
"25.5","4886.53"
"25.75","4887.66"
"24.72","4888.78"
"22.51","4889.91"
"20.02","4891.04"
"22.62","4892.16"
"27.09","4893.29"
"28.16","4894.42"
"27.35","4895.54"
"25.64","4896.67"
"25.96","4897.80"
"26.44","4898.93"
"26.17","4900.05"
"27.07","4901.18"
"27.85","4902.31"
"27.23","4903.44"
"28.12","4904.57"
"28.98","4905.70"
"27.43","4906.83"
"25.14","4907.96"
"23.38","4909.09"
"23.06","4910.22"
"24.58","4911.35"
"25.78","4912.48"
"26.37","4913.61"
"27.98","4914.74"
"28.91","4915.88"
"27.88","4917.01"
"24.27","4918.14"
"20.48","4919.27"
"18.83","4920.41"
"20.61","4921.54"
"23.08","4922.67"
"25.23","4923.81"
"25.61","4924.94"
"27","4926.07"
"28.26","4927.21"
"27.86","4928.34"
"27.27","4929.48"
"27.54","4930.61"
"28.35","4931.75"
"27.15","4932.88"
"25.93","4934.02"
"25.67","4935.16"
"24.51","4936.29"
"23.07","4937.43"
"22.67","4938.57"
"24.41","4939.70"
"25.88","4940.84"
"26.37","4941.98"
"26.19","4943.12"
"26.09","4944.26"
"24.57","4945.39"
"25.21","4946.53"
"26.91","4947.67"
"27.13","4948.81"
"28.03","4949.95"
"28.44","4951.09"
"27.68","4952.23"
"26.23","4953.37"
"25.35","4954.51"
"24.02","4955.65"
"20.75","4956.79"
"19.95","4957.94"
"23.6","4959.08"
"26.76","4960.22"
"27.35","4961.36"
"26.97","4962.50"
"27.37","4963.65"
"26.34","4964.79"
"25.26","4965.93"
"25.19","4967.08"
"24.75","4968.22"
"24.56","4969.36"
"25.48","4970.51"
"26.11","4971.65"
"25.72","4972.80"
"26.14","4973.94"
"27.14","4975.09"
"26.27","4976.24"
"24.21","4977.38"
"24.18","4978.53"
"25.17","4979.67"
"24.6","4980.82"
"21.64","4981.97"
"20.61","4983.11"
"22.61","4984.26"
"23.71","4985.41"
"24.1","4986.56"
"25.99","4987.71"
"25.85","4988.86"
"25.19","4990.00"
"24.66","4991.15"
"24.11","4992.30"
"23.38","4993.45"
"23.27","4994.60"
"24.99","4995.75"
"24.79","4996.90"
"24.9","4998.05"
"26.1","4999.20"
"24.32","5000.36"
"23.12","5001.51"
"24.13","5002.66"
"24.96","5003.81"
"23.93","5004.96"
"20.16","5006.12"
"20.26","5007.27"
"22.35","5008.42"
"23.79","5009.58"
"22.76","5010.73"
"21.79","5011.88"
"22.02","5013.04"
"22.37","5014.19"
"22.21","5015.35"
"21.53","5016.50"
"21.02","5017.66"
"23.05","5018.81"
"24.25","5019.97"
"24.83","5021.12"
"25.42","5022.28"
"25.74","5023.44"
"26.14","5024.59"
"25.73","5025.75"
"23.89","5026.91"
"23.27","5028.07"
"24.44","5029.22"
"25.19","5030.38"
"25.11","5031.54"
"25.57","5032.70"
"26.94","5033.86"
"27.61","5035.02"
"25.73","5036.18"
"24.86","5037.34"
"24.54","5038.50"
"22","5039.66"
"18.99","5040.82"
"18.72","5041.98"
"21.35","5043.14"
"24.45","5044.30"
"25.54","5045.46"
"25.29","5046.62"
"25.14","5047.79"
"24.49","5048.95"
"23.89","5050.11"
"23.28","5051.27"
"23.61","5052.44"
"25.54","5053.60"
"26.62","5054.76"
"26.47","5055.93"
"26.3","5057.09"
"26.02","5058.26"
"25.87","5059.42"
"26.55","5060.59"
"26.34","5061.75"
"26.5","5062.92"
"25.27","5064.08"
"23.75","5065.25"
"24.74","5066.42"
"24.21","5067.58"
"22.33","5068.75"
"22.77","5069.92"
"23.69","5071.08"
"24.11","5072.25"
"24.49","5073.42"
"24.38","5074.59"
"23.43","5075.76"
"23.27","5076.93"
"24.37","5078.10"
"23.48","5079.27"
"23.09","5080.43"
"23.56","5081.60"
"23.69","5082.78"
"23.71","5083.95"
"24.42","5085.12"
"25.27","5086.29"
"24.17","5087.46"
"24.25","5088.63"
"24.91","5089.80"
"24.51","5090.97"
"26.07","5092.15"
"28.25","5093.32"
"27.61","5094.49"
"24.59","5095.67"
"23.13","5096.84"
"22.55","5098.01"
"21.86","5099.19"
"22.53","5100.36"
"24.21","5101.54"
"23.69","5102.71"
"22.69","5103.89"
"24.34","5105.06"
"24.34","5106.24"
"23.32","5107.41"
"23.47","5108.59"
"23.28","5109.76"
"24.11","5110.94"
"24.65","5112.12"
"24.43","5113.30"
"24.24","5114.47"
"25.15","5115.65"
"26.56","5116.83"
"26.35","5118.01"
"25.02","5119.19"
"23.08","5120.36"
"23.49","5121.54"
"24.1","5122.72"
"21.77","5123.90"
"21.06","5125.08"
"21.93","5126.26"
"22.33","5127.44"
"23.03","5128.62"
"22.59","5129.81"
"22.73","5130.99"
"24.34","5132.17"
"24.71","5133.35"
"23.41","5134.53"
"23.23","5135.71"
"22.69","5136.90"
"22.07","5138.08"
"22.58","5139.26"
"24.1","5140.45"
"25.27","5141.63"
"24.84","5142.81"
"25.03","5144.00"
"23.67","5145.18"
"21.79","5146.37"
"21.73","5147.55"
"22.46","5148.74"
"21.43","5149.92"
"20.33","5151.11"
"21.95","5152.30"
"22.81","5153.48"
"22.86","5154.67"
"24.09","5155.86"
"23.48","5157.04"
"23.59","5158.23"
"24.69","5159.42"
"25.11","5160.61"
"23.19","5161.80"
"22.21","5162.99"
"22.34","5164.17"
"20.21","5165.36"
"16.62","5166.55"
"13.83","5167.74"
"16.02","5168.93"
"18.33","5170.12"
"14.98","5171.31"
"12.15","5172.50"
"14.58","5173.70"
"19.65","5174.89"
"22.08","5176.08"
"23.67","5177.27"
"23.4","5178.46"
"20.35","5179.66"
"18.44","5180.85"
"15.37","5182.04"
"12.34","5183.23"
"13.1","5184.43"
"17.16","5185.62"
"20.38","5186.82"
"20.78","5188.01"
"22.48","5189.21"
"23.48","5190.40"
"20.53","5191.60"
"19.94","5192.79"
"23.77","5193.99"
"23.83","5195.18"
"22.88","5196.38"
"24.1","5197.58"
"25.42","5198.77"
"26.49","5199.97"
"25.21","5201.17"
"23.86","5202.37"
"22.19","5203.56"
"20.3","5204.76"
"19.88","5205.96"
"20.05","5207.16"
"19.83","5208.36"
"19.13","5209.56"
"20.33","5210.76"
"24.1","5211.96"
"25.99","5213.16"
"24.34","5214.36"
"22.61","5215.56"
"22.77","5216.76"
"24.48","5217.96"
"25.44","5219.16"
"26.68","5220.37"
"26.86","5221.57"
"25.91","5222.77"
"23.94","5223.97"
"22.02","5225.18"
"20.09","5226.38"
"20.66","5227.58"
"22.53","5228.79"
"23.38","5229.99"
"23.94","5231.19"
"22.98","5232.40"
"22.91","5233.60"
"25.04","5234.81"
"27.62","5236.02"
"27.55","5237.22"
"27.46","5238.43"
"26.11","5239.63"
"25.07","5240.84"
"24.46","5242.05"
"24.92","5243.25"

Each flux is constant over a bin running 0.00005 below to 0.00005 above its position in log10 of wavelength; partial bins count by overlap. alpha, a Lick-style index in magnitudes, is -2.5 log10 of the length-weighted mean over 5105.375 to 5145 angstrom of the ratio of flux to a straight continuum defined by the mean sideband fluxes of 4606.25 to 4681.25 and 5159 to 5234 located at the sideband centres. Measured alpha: -0.08 mag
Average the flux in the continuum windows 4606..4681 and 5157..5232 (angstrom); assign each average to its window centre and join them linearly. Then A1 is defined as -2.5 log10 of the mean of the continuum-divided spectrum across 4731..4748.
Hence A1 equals -0.044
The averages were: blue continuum 26.2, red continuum 21.4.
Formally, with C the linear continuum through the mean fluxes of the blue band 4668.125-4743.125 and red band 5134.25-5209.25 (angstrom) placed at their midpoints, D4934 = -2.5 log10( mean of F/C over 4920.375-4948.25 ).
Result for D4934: -0.09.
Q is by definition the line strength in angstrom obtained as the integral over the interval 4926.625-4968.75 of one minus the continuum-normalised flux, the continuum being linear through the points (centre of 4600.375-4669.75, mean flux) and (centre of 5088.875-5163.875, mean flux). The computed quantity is -2.1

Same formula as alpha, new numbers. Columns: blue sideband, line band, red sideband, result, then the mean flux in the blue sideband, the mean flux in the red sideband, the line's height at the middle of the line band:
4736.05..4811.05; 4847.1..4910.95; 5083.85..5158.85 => 0.003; 26.2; 23.7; 25.4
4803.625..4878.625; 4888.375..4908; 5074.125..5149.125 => -0.021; 26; 23.8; 25.6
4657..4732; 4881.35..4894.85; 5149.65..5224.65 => -0.033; 25.9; 21.4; 24.1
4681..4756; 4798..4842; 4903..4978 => -0.047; 25.9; 25.6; 25.8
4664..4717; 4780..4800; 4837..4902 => -0.045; 25.4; 25.4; 25.4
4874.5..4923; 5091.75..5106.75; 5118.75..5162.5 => -0.033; 25.4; 23.1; 23.5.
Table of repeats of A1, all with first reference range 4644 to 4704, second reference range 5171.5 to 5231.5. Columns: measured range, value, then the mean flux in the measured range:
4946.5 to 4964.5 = -0.10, 25.8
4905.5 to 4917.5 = -0.10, 26.2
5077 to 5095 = -0.10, 24.7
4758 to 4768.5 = 0.02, 24.6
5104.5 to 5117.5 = -0.10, 24.4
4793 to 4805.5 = -0.12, 27.6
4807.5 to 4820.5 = -0.12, 27.4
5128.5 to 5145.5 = -0.07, 23.6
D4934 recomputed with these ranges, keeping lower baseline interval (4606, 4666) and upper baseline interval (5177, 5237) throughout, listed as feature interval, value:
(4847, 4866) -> 0.01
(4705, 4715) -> 0.05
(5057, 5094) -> -0.06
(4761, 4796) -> -0.02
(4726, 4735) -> -0.03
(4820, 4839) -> -0.07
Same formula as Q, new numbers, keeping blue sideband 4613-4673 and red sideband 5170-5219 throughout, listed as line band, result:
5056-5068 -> -1.85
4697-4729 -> -0.35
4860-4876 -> 0.03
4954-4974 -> -1.69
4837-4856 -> -1.66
